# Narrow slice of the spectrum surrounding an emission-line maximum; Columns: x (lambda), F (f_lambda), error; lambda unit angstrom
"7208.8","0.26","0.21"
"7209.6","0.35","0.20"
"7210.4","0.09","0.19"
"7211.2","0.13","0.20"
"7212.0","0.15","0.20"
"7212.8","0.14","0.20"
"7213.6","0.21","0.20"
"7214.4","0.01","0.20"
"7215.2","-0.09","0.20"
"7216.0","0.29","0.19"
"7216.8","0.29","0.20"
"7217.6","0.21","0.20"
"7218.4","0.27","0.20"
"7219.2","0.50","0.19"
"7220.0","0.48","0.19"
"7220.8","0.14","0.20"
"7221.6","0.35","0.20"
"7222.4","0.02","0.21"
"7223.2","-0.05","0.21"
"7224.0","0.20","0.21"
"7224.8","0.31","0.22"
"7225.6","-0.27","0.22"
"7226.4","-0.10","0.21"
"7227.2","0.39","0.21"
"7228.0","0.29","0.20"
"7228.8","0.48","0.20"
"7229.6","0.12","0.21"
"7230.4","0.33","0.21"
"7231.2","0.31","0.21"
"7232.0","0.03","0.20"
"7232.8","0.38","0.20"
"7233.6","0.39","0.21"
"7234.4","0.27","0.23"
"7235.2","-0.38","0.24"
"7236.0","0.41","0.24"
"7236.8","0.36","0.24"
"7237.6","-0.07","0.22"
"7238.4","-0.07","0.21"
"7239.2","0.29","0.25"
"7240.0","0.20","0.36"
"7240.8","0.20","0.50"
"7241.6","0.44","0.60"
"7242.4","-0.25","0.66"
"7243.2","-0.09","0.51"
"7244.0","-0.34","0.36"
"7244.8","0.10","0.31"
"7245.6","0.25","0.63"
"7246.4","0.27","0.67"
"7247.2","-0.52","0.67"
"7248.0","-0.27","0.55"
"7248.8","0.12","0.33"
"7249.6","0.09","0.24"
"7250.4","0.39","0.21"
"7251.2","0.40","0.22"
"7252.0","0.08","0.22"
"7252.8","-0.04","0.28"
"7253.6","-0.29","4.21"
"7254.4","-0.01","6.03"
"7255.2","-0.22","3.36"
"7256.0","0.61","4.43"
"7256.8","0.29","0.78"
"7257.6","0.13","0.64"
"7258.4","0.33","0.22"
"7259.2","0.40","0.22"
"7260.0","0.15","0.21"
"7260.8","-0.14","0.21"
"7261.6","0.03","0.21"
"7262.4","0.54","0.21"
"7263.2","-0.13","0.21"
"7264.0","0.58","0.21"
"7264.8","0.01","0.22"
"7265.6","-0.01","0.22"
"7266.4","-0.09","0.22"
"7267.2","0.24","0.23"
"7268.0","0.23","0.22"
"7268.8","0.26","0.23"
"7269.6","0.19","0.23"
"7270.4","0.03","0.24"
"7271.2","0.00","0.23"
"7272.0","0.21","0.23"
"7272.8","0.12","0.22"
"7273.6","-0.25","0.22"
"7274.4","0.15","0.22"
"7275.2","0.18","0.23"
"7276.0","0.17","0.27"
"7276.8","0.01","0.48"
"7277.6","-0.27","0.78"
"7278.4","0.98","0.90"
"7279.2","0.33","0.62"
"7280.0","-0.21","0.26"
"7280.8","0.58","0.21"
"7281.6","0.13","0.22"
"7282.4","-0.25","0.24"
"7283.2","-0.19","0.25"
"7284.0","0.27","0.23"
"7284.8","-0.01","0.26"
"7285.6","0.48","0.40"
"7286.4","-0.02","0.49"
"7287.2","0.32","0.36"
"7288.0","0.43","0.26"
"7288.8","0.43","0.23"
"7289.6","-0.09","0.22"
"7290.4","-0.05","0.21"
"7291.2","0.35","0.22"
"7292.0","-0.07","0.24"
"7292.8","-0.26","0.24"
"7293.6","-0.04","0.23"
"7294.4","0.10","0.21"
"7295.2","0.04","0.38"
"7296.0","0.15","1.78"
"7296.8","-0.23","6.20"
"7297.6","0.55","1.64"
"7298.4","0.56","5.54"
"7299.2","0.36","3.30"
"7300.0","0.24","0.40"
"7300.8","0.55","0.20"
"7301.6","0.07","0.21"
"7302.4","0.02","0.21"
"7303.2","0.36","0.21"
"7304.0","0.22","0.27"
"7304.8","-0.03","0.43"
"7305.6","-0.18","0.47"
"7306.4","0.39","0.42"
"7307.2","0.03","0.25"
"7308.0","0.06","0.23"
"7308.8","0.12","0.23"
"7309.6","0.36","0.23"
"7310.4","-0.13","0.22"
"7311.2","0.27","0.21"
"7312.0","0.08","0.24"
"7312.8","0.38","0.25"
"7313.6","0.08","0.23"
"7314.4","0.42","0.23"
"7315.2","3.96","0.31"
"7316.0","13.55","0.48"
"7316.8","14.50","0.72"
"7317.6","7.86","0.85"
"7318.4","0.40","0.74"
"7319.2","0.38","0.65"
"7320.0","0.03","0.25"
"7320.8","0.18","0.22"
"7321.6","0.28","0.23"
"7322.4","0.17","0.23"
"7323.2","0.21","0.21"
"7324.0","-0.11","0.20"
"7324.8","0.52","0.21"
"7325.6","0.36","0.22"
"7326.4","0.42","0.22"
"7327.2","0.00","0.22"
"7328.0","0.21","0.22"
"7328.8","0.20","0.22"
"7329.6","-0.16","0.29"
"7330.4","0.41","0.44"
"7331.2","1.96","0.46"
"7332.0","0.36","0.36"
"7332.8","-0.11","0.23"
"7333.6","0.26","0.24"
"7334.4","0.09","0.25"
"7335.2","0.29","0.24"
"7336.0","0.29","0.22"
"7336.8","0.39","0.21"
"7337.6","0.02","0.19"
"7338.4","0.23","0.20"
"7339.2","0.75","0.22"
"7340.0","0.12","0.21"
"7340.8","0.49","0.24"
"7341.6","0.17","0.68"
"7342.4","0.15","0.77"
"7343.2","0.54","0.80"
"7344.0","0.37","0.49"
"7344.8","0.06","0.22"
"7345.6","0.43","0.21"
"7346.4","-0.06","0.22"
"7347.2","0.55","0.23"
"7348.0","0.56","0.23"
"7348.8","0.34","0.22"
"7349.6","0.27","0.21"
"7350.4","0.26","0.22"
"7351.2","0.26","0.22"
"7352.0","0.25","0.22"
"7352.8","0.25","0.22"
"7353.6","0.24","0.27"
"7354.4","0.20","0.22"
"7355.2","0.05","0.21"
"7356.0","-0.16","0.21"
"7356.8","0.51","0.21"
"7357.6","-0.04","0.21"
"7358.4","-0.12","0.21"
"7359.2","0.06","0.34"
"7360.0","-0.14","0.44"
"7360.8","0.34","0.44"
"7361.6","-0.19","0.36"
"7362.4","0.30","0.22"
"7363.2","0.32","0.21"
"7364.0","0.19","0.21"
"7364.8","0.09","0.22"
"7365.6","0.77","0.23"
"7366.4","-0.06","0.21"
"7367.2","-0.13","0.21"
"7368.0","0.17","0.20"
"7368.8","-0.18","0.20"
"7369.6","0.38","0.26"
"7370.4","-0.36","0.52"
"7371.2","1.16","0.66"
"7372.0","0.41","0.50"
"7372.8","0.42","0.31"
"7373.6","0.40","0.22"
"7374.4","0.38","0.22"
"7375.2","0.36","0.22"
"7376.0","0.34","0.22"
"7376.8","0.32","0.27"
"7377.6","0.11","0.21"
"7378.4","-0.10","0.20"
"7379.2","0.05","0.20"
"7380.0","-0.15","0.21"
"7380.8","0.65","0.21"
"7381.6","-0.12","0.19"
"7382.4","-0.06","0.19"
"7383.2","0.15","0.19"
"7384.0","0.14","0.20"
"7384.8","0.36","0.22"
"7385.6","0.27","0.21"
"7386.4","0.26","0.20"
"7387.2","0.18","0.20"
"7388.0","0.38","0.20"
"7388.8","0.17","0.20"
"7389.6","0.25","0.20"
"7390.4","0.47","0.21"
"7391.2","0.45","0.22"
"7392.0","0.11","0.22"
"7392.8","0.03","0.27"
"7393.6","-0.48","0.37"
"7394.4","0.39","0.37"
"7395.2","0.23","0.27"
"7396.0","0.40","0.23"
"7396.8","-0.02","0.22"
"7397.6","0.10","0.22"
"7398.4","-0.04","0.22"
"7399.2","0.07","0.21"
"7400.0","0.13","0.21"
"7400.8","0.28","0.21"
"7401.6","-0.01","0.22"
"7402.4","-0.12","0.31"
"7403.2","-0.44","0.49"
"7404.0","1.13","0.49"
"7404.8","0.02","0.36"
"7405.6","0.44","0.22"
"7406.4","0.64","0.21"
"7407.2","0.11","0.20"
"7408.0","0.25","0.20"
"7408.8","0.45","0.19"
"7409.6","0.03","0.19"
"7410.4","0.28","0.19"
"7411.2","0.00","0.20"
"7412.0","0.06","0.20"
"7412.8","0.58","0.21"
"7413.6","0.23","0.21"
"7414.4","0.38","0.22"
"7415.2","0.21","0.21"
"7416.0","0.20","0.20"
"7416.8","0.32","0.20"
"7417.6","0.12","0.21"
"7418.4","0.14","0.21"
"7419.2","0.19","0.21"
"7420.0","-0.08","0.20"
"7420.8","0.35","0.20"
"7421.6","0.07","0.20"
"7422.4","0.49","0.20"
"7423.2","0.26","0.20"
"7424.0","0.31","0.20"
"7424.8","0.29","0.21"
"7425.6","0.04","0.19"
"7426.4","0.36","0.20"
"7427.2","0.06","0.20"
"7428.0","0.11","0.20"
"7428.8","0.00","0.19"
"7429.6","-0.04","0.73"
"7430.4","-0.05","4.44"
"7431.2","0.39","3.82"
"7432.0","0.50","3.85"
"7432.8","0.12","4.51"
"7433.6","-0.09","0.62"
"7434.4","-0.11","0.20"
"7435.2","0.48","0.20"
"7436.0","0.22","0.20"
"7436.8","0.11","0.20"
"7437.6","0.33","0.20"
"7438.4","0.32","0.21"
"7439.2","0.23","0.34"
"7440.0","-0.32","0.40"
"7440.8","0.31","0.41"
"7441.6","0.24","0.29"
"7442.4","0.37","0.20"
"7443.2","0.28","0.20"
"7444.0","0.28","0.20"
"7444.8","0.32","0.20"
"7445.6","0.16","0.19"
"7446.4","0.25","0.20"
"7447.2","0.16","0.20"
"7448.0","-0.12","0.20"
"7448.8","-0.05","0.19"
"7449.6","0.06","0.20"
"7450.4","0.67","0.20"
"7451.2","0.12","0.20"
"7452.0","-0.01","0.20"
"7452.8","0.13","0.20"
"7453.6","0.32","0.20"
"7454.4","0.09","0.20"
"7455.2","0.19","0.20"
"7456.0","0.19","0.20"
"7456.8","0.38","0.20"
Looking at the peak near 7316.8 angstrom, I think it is H-alpha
